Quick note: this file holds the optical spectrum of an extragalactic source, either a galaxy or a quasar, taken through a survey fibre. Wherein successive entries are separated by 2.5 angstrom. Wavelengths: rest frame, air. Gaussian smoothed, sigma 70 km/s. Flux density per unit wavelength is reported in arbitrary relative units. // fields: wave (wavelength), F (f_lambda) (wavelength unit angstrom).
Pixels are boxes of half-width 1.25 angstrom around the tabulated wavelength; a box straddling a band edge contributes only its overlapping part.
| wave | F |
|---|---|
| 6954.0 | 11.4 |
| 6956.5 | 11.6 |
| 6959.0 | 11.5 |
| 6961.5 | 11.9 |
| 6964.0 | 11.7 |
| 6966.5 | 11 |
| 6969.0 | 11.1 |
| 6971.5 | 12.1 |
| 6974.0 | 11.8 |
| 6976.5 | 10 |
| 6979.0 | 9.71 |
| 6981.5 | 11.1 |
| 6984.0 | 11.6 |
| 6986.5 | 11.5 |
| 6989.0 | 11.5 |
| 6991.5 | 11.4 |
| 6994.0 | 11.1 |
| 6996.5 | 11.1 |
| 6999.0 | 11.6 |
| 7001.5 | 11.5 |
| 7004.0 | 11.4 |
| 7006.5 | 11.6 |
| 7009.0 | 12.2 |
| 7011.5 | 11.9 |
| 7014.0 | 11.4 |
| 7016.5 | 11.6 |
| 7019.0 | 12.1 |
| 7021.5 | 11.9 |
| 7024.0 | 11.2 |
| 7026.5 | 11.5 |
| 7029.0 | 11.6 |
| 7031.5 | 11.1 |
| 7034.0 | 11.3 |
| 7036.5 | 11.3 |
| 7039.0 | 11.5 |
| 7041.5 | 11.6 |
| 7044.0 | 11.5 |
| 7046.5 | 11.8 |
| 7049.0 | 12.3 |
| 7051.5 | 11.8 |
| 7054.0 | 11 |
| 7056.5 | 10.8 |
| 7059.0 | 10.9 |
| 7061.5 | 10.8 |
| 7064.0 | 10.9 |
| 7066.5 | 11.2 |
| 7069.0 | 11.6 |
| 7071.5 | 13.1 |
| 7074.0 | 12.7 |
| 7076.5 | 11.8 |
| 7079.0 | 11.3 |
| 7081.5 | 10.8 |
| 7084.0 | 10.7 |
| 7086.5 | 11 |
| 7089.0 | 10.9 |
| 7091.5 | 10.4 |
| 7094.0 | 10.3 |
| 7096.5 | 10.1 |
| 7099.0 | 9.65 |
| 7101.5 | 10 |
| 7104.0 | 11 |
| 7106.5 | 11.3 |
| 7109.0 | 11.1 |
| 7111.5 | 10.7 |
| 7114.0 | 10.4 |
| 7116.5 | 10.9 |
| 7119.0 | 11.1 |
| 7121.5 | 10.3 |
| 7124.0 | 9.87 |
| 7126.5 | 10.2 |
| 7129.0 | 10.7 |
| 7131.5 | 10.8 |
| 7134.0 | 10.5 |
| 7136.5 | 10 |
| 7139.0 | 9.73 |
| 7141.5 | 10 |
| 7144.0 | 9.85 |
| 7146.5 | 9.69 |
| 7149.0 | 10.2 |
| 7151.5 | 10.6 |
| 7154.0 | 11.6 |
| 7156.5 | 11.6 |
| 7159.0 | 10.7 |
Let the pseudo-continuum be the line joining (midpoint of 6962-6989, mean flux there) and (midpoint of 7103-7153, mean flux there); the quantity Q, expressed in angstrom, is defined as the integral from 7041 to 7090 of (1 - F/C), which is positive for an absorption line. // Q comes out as -3.0 angstrom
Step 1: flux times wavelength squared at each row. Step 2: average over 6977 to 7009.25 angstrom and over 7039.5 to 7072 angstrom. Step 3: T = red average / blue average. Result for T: 1.0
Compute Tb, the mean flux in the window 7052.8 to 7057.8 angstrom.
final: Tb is 10.9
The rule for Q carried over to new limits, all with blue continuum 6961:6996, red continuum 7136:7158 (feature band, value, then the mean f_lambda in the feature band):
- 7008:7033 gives -1.4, 11.6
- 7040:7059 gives -1.1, 11.5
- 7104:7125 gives -0.4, 10.7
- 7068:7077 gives -1.3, 12.4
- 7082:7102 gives 0.5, 10.4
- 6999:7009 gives -0.4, 11.6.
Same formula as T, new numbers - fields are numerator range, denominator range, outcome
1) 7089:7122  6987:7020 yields 0.94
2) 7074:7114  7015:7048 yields 0.95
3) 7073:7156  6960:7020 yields 0.96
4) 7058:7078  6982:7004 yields 1.04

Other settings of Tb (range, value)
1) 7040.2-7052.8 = 11.8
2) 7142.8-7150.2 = 9.91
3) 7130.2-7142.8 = 10.2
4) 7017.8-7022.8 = 12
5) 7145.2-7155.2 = 10.5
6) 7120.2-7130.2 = 10.3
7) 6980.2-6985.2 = 11.3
